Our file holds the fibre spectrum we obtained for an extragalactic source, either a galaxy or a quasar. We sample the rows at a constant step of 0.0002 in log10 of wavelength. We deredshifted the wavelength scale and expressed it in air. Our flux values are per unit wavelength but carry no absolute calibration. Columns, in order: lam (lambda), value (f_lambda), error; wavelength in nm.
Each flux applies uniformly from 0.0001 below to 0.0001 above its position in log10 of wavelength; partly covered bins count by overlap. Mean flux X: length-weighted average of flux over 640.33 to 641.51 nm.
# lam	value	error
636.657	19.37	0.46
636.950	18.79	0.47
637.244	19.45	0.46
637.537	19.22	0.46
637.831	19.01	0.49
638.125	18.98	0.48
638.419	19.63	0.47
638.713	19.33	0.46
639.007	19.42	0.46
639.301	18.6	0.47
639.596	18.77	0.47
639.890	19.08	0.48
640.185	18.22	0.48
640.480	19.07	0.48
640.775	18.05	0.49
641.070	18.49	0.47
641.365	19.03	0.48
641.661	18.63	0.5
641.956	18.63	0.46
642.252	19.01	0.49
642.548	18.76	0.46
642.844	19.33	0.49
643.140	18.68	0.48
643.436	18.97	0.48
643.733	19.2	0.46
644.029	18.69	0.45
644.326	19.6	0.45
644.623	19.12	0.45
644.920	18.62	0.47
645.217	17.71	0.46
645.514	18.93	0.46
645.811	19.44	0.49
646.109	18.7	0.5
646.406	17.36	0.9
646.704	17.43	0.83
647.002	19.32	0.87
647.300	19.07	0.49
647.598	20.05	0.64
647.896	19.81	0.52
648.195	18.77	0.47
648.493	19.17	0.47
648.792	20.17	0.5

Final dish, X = 18.7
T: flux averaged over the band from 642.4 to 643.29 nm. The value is 18.9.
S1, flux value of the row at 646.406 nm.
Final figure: 17.36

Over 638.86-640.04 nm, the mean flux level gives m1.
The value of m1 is 19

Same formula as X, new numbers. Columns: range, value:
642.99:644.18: 18.9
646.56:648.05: 19.1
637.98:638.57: 19.3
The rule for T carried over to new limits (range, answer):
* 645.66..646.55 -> 18.5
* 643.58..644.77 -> 19.1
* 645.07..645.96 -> 18.7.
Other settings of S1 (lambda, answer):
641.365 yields 19.03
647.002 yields 19.32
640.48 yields 19.07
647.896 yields 19.81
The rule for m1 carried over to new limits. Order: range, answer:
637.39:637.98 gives 19.1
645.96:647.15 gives 18.2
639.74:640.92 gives 18.6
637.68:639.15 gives 19.3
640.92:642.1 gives 18.7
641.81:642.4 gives 18.8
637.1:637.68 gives 19.4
